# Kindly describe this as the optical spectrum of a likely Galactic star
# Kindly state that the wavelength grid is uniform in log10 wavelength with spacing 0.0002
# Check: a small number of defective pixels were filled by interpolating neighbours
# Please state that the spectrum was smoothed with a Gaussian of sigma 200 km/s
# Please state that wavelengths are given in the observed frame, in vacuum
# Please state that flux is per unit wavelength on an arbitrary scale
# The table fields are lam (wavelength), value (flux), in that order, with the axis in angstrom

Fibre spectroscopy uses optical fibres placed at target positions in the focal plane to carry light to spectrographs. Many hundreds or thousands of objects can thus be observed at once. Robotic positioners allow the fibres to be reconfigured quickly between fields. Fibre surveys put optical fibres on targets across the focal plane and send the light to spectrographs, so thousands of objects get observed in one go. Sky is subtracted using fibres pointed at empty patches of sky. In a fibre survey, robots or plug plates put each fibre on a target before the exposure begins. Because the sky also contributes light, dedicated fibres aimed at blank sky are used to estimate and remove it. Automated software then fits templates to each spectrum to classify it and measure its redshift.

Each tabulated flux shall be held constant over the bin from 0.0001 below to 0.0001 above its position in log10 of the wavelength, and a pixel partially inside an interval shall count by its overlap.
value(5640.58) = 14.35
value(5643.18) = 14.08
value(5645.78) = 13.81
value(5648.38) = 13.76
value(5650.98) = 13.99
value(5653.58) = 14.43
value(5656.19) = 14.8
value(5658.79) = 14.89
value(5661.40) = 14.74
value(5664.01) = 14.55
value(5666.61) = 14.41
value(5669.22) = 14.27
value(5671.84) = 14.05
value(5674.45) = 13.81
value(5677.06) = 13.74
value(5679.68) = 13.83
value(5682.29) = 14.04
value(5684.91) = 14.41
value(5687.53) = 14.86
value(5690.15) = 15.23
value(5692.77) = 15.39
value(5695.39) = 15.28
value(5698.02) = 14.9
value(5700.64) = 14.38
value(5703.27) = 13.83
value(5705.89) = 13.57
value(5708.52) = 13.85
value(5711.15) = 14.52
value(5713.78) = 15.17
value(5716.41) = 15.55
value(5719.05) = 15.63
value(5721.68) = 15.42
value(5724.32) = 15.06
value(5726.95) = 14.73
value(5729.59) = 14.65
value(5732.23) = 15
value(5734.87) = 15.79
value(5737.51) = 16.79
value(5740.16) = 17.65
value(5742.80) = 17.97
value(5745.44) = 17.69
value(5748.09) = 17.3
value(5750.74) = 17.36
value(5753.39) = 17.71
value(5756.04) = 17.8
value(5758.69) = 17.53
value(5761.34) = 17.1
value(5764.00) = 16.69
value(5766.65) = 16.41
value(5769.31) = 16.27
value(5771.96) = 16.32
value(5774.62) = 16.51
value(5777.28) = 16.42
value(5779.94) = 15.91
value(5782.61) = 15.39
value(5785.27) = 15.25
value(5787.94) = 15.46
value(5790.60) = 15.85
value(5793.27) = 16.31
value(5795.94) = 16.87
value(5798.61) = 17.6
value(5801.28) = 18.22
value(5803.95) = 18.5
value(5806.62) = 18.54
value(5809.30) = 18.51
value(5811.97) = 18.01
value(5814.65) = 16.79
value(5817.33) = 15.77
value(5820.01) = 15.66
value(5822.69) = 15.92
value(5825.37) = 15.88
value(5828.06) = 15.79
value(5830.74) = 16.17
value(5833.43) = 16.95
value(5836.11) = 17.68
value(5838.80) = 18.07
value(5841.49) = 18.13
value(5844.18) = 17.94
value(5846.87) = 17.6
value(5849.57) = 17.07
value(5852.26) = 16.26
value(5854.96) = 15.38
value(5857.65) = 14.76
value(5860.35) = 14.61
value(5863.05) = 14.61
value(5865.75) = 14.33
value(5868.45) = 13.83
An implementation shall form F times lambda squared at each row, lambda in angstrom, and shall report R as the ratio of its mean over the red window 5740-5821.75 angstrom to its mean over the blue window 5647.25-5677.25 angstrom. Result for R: 1.2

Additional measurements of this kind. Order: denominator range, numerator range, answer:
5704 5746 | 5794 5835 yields 1.13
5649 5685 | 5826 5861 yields 1.24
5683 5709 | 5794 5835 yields 1.22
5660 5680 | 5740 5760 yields 1.28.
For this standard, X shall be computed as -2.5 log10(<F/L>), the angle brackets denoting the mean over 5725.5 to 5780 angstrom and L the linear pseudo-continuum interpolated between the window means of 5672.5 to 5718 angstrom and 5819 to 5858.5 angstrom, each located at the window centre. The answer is -0.09 mag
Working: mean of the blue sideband 14.5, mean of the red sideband 16.7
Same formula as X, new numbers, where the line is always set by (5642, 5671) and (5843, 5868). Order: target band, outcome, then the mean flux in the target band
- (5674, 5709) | 0.014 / 14.4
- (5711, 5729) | -0.028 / 15.2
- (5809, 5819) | -0.109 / 17.1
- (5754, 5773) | -0.124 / 16.9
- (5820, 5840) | -0.067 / 16.6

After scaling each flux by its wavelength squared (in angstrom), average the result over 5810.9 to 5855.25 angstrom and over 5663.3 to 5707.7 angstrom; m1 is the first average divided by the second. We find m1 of 1.2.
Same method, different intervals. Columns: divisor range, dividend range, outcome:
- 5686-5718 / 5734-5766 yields 1.19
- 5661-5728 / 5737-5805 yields 1.19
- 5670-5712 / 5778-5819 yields 1.22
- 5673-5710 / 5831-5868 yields 1.20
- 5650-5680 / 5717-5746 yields 1.14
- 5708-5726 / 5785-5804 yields 1.14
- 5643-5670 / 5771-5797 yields 1.17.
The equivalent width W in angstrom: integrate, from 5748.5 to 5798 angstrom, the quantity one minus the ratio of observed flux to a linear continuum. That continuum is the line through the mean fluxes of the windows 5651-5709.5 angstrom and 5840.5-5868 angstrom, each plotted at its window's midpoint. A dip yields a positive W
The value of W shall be -4.2 angstrom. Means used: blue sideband 14.4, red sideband 16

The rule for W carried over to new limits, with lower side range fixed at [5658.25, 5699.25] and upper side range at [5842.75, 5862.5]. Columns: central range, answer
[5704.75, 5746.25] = -1.6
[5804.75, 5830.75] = -1.5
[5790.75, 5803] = -1.2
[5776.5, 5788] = -0.1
